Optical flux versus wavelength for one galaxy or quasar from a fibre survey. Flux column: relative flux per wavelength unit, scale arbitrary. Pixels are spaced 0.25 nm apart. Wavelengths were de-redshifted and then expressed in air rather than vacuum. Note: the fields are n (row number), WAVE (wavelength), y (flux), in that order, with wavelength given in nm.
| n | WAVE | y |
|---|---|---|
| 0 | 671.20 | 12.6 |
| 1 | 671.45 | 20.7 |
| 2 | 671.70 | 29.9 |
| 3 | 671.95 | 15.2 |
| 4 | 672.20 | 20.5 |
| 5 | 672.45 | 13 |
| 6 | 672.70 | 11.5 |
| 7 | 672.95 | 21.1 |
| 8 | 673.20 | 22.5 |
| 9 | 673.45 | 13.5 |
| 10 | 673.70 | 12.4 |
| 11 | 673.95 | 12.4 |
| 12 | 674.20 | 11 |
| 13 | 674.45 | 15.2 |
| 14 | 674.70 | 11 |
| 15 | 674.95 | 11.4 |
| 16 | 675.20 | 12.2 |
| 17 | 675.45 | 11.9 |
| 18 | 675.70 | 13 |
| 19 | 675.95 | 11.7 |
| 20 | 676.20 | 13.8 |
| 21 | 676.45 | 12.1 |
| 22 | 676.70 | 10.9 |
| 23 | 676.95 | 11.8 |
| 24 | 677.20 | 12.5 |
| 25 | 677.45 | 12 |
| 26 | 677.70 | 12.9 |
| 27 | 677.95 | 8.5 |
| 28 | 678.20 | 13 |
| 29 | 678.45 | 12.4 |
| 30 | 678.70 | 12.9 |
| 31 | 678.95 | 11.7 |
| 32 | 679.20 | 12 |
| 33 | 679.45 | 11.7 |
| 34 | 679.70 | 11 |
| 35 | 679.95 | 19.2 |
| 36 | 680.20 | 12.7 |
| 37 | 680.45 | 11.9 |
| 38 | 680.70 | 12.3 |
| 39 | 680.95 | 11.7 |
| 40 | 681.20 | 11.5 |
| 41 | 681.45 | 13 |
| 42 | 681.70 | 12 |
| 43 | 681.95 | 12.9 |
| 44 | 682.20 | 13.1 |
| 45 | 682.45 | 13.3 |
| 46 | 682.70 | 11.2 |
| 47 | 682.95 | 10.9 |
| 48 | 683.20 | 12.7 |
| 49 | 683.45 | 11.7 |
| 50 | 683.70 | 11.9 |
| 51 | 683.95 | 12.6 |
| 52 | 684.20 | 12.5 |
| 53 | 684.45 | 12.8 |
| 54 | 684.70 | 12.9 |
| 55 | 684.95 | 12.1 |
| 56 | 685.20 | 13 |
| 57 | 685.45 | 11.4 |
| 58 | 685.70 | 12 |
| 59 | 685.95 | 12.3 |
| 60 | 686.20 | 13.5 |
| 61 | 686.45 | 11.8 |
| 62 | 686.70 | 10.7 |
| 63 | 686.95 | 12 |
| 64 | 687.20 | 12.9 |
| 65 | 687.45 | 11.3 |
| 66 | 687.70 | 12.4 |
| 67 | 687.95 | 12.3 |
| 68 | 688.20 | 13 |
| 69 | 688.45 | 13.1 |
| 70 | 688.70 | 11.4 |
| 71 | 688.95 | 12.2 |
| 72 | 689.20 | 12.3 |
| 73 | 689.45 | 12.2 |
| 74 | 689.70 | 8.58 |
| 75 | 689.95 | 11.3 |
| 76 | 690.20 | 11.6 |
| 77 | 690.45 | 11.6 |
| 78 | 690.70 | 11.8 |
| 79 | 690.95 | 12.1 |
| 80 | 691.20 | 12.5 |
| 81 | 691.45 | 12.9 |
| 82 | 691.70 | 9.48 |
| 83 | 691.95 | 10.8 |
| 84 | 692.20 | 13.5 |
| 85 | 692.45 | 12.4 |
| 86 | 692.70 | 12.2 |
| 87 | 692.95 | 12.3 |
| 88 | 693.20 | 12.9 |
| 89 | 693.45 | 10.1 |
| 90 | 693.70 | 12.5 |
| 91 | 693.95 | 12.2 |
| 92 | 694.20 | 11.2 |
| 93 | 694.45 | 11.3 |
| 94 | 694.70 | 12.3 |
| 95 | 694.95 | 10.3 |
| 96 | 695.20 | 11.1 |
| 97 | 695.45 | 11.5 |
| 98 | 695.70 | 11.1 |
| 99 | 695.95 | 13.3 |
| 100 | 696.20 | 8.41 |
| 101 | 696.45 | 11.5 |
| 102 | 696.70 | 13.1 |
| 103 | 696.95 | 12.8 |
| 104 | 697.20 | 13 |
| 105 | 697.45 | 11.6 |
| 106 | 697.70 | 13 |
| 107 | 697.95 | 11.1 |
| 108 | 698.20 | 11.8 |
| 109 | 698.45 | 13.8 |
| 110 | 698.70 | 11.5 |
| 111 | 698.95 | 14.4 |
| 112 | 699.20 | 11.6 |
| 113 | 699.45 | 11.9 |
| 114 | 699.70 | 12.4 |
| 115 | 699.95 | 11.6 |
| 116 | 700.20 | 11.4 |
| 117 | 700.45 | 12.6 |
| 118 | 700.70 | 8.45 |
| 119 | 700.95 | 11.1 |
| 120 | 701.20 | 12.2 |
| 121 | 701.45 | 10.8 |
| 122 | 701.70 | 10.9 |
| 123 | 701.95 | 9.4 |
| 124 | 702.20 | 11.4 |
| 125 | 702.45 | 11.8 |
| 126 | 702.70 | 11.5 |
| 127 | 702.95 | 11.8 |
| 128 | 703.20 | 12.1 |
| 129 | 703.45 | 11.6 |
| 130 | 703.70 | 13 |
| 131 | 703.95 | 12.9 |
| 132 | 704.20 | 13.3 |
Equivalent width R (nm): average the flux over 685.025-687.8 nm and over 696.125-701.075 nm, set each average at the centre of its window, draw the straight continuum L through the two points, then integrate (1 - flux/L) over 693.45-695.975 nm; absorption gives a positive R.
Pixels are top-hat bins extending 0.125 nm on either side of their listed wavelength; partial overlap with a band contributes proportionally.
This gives 0.09 nm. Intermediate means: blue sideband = 12.1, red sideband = 11.9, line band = 11.5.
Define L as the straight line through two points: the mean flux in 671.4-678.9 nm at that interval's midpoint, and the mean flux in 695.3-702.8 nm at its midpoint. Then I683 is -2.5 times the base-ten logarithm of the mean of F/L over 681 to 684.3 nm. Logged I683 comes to 0.09 mag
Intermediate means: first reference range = 14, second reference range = 11.7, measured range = 12.2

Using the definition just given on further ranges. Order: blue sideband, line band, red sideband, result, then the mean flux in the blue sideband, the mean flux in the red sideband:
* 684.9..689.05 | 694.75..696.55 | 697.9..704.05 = 0.078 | 12.2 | 11.7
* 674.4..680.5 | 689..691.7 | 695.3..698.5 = 0.044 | 12.3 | 12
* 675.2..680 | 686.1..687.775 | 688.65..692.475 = -0.021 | 12.3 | 11.7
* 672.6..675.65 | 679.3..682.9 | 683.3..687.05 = 0.015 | 13.8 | 12.2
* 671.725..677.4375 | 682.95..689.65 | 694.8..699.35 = 0.059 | 13.9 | 11.9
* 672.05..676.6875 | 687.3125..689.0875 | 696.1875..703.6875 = 0.040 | 13.8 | 11.8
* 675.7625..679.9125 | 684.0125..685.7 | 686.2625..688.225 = -0.032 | 12.1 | 12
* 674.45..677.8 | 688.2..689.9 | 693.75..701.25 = 0.022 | 12.2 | 11.8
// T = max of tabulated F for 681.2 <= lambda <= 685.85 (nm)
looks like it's 13.3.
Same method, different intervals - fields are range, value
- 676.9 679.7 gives 13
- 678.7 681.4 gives 19.2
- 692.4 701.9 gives 14.4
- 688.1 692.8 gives 13.5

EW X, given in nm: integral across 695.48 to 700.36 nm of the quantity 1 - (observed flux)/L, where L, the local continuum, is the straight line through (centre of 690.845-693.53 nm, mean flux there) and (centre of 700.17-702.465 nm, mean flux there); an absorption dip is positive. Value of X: -0.32 nm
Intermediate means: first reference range 12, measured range 12.1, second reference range 11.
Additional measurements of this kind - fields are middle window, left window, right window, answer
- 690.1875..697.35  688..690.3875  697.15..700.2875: 0.12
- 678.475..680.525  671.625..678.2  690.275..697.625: 0.07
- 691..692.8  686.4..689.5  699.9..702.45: -0.03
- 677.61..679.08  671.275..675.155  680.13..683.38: 0.20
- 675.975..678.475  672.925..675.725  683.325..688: 0.26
